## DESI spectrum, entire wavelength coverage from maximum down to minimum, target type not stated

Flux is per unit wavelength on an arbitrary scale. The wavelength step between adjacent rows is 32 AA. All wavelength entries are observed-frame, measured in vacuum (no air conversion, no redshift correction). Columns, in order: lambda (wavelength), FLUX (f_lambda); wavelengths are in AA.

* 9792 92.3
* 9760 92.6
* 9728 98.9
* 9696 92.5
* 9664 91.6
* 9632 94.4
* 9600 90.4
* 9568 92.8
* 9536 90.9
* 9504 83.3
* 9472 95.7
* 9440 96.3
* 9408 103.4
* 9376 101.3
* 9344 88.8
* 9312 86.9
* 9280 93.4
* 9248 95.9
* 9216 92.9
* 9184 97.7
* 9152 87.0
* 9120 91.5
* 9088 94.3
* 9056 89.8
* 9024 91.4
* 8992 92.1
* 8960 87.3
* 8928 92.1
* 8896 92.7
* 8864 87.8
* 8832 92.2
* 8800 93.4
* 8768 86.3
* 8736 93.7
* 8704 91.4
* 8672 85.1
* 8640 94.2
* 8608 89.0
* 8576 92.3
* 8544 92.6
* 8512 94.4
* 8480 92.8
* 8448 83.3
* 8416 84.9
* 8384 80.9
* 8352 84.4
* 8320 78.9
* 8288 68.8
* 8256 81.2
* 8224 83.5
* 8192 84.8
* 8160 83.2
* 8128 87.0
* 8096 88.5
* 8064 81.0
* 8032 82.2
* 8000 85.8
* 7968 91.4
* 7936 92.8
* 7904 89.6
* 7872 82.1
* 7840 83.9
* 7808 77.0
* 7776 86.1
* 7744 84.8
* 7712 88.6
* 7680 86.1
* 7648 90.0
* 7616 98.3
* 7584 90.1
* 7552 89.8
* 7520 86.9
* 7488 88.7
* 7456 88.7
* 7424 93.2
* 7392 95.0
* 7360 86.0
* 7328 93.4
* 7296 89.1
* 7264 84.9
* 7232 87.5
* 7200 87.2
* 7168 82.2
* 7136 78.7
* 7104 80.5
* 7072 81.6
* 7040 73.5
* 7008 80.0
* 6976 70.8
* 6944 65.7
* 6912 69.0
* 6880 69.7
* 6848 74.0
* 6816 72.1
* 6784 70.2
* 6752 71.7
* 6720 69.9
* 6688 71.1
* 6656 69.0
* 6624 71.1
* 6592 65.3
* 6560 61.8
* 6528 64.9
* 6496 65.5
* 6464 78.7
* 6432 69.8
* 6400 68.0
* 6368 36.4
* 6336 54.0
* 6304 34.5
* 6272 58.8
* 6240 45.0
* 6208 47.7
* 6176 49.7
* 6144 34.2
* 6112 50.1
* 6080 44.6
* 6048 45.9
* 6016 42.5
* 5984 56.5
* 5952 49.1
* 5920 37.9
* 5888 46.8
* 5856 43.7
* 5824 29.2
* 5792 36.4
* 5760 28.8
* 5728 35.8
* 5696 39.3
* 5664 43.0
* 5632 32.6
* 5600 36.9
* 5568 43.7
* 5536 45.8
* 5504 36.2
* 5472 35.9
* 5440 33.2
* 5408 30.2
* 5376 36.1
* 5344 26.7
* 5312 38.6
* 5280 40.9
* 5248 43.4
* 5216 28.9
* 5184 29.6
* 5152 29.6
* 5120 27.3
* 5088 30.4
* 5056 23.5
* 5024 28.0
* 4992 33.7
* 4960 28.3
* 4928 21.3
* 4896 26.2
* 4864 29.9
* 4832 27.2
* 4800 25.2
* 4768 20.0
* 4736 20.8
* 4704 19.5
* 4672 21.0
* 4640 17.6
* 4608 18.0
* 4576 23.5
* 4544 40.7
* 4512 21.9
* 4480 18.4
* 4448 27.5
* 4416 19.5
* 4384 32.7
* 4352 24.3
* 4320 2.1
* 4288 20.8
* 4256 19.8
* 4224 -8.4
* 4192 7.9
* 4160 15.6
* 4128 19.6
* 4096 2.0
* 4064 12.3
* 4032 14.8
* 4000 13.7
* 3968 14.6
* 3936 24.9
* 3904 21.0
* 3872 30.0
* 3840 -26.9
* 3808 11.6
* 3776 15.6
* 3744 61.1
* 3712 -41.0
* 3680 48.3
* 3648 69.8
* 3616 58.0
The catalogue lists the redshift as 0.60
